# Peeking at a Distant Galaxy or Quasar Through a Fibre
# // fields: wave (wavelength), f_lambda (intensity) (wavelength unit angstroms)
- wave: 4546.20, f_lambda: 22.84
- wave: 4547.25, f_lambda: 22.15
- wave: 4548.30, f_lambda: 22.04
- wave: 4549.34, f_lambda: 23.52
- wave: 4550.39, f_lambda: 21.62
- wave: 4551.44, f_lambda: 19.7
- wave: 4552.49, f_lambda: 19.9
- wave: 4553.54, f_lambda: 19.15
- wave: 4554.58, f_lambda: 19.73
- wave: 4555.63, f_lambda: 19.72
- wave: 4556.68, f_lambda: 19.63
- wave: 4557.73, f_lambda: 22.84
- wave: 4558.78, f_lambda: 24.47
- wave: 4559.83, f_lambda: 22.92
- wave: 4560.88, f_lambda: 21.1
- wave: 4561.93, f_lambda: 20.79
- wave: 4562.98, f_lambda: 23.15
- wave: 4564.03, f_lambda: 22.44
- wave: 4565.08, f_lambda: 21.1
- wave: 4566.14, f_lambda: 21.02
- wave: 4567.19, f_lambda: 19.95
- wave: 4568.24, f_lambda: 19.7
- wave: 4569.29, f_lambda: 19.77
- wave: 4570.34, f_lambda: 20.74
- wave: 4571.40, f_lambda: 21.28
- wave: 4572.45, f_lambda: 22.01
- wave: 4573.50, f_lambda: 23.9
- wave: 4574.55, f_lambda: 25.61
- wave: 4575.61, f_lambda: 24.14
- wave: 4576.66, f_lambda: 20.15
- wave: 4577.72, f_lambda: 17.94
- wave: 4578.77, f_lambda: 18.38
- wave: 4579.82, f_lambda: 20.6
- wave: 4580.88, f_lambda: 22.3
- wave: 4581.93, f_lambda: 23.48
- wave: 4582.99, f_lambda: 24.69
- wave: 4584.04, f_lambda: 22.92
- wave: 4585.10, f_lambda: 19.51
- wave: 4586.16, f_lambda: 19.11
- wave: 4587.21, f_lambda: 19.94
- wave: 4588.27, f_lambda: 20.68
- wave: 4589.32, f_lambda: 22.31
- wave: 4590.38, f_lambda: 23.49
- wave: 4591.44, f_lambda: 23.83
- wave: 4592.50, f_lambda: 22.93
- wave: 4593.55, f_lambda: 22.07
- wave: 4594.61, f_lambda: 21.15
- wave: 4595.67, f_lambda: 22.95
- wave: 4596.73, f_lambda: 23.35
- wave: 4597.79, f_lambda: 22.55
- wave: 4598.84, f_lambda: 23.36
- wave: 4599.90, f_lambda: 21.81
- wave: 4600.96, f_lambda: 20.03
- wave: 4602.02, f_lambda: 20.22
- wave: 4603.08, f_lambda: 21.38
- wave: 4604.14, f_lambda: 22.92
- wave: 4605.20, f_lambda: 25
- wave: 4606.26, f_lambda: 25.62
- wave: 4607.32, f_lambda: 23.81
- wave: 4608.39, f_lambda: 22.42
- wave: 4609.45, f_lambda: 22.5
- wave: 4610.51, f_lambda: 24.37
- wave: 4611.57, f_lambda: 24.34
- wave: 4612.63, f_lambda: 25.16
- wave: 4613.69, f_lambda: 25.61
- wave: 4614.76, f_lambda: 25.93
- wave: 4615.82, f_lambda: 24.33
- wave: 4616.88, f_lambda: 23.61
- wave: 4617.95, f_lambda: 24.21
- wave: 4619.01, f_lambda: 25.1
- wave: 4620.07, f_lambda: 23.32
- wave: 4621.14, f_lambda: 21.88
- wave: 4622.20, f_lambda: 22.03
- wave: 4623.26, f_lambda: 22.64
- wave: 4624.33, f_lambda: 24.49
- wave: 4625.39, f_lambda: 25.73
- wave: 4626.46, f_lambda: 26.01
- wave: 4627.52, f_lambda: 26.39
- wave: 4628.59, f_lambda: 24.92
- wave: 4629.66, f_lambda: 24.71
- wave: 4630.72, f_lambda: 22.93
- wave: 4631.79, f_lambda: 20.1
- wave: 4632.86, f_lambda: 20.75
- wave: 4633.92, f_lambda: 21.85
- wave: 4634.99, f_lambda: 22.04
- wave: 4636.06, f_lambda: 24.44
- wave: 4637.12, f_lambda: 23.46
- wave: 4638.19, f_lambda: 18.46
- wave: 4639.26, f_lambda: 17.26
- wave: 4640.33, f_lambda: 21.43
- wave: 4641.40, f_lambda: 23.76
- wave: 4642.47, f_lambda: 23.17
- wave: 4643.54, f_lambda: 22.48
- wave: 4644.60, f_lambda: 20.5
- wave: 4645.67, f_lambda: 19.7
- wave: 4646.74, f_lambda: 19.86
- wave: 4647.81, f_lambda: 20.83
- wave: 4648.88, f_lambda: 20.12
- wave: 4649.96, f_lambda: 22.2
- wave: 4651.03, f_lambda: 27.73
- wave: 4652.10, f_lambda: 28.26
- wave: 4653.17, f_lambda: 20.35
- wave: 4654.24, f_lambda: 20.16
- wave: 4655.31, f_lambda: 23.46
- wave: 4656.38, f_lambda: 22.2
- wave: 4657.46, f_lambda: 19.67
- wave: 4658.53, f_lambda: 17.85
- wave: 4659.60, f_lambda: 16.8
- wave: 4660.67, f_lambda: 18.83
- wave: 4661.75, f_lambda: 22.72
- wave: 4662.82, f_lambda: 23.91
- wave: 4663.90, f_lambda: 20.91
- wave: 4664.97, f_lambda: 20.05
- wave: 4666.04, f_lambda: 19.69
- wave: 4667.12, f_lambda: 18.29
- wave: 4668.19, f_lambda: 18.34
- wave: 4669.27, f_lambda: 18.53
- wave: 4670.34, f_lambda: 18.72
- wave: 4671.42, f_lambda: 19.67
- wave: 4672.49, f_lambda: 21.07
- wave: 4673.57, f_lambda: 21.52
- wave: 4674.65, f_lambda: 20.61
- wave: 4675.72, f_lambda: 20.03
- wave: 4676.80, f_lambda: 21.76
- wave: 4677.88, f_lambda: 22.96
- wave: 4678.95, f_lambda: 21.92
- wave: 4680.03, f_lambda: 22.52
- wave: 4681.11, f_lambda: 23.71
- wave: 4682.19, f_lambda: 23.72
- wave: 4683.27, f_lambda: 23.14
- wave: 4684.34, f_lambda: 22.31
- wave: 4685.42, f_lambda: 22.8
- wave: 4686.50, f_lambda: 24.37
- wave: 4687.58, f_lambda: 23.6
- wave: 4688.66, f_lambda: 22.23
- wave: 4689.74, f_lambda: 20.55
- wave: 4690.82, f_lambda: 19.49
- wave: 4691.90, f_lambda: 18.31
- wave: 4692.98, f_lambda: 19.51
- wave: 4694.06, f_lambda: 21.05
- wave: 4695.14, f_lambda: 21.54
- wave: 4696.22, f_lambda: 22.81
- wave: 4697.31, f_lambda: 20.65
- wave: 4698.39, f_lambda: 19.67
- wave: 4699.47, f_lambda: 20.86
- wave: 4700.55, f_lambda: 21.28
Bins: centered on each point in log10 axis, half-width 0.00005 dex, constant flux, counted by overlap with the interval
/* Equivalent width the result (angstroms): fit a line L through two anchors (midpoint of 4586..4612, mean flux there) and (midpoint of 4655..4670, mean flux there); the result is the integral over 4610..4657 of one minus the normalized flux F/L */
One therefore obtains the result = -4.0 angstroms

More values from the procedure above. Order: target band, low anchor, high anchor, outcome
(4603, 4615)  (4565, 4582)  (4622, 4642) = -1.05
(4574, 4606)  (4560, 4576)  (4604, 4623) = 1.21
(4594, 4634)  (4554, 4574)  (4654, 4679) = -4.85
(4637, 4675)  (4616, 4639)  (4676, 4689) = 3.58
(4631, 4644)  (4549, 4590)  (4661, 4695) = -0.22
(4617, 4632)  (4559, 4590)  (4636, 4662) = -1.80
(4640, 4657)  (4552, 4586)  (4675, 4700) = -0.52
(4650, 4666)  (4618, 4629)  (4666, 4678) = -0.26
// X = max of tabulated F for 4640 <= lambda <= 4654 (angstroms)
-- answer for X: 28.26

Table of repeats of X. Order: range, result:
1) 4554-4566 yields 24.47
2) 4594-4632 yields 26.39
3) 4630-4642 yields 24.44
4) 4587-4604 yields 23.83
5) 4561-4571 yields 23.15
